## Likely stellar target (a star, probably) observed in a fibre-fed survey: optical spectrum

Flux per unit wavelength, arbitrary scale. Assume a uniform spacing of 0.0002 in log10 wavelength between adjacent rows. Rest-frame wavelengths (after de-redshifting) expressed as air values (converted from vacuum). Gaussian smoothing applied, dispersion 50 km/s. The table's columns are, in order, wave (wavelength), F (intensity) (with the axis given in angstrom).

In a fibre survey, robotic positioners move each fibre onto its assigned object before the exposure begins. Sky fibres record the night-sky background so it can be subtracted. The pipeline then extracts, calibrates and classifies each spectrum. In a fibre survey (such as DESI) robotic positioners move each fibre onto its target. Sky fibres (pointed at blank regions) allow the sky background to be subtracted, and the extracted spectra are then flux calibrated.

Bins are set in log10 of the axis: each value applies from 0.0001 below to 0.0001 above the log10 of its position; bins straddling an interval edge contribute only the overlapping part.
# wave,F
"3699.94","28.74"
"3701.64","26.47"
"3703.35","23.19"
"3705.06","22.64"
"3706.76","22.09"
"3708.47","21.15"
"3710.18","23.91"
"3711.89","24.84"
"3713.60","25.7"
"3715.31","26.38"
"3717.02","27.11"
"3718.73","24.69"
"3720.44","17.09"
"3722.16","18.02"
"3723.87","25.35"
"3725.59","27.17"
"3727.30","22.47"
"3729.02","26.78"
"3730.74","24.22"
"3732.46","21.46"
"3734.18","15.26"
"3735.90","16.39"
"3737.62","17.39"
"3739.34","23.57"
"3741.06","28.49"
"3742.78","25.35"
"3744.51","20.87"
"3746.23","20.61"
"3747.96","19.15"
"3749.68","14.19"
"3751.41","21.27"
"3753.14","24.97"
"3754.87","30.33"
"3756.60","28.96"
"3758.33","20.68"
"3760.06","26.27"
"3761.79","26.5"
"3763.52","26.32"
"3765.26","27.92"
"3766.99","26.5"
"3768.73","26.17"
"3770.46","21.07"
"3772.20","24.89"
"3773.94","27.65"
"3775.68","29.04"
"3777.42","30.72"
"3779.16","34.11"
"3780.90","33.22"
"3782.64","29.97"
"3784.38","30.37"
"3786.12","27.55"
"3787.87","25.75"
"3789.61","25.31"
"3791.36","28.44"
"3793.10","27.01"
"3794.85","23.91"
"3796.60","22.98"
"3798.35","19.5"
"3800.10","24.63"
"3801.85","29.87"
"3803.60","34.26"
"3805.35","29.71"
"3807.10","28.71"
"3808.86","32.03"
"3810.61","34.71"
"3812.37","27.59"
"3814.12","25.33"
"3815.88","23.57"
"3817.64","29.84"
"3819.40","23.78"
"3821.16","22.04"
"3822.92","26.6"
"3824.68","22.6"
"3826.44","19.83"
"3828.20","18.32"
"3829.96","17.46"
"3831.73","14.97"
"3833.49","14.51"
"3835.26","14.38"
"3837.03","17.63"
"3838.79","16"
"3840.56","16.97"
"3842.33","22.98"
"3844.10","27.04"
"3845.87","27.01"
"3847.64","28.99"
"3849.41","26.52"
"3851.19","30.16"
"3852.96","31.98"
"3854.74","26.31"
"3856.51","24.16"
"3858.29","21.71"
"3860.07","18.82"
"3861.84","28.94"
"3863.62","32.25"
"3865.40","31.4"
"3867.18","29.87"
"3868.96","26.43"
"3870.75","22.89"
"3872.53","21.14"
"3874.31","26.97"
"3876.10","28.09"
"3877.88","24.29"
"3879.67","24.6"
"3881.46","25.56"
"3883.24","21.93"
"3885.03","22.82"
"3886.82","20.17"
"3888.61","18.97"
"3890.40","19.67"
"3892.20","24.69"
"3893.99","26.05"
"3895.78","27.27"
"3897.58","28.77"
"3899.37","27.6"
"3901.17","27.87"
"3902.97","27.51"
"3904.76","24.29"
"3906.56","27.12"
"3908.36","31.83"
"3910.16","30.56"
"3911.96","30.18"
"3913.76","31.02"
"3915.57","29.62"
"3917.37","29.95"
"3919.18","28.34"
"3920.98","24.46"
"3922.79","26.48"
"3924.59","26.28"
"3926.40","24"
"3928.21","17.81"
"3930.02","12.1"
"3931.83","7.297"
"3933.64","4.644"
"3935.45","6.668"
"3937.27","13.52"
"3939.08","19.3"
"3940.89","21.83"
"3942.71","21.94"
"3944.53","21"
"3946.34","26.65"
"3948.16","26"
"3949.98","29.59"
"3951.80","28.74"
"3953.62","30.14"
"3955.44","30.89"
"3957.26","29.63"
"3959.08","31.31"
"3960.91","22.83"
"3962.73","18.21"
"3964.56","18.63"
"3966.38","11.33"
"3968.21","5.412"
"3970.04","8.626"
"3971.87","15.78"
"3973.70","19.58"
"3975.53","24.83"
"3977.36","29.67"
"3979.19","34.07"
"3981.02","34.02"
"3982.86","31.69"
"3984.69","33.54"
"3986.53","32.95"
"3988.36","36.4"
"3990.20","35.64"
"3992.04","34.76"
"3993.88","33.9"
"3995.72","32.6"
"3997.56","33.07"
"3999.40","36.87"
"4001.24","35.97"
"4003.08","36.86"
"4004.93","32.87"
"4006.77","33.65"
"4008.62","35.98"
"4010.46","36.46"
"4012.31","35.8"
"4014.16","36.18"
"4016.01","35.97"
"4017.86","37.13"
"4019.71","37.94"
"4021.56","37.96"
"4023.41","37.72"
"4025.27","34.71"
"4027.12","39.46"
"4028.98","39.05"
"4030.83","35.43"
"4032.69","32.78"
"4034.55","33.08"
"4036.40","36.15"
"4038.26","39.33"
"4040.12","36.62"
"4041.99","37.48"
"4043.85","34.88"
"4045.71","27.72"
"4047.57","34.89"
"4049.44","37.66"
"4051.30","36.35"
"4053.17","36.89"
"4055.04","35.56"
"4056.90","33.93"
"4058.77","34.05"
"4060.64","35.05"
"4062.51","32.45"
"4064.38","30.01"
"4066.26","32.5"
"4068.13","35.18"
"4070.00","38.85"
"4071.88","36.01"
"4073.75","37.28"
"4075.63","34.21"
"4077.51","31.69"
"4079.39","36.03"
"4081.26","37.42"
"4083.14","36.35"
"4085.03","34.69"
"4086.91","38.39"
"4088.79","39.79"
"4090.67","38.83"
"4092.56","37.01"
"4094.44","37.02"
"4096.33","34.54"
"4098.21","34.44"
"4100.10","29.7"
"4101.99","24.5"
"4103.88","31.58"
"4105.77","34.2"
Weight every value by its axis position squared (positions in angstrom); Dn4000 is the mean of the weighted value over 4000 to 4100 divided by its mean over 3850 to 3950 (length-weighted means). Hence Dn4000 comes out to 1.59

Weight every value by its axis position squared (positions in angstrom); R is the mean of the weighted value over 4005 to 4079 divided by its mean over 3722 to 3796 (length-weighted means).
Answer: 1.64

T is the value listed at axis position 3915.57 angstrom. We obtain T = 29.62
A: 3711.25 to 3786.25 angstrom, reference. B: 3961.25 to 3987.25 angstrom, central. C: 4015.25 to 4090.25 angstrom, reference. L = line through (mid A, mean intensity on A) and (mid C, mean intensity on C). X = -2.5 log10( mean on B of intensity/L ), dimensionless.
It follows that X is 0.41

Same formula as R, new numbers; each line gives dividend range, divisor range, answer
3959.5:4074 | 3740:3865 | 1.44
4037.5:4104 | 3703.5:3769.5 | 1.78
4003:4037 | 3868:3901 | 1.58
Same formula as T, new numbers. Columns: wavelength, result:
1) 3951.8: 28.74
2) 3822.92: 26.6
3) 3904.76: 24.29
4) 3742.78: 25.35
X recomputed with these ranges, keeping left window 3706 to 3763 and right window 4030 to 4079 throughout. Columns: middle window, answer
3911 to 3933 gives 0.250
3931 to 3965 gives 0.392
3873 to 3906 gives 0.160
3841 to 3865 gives 0.032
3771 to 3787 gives -0.196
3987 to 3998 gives -0.060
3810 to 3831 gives 0.089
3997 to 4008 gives -0.065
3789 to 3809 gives -0.067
